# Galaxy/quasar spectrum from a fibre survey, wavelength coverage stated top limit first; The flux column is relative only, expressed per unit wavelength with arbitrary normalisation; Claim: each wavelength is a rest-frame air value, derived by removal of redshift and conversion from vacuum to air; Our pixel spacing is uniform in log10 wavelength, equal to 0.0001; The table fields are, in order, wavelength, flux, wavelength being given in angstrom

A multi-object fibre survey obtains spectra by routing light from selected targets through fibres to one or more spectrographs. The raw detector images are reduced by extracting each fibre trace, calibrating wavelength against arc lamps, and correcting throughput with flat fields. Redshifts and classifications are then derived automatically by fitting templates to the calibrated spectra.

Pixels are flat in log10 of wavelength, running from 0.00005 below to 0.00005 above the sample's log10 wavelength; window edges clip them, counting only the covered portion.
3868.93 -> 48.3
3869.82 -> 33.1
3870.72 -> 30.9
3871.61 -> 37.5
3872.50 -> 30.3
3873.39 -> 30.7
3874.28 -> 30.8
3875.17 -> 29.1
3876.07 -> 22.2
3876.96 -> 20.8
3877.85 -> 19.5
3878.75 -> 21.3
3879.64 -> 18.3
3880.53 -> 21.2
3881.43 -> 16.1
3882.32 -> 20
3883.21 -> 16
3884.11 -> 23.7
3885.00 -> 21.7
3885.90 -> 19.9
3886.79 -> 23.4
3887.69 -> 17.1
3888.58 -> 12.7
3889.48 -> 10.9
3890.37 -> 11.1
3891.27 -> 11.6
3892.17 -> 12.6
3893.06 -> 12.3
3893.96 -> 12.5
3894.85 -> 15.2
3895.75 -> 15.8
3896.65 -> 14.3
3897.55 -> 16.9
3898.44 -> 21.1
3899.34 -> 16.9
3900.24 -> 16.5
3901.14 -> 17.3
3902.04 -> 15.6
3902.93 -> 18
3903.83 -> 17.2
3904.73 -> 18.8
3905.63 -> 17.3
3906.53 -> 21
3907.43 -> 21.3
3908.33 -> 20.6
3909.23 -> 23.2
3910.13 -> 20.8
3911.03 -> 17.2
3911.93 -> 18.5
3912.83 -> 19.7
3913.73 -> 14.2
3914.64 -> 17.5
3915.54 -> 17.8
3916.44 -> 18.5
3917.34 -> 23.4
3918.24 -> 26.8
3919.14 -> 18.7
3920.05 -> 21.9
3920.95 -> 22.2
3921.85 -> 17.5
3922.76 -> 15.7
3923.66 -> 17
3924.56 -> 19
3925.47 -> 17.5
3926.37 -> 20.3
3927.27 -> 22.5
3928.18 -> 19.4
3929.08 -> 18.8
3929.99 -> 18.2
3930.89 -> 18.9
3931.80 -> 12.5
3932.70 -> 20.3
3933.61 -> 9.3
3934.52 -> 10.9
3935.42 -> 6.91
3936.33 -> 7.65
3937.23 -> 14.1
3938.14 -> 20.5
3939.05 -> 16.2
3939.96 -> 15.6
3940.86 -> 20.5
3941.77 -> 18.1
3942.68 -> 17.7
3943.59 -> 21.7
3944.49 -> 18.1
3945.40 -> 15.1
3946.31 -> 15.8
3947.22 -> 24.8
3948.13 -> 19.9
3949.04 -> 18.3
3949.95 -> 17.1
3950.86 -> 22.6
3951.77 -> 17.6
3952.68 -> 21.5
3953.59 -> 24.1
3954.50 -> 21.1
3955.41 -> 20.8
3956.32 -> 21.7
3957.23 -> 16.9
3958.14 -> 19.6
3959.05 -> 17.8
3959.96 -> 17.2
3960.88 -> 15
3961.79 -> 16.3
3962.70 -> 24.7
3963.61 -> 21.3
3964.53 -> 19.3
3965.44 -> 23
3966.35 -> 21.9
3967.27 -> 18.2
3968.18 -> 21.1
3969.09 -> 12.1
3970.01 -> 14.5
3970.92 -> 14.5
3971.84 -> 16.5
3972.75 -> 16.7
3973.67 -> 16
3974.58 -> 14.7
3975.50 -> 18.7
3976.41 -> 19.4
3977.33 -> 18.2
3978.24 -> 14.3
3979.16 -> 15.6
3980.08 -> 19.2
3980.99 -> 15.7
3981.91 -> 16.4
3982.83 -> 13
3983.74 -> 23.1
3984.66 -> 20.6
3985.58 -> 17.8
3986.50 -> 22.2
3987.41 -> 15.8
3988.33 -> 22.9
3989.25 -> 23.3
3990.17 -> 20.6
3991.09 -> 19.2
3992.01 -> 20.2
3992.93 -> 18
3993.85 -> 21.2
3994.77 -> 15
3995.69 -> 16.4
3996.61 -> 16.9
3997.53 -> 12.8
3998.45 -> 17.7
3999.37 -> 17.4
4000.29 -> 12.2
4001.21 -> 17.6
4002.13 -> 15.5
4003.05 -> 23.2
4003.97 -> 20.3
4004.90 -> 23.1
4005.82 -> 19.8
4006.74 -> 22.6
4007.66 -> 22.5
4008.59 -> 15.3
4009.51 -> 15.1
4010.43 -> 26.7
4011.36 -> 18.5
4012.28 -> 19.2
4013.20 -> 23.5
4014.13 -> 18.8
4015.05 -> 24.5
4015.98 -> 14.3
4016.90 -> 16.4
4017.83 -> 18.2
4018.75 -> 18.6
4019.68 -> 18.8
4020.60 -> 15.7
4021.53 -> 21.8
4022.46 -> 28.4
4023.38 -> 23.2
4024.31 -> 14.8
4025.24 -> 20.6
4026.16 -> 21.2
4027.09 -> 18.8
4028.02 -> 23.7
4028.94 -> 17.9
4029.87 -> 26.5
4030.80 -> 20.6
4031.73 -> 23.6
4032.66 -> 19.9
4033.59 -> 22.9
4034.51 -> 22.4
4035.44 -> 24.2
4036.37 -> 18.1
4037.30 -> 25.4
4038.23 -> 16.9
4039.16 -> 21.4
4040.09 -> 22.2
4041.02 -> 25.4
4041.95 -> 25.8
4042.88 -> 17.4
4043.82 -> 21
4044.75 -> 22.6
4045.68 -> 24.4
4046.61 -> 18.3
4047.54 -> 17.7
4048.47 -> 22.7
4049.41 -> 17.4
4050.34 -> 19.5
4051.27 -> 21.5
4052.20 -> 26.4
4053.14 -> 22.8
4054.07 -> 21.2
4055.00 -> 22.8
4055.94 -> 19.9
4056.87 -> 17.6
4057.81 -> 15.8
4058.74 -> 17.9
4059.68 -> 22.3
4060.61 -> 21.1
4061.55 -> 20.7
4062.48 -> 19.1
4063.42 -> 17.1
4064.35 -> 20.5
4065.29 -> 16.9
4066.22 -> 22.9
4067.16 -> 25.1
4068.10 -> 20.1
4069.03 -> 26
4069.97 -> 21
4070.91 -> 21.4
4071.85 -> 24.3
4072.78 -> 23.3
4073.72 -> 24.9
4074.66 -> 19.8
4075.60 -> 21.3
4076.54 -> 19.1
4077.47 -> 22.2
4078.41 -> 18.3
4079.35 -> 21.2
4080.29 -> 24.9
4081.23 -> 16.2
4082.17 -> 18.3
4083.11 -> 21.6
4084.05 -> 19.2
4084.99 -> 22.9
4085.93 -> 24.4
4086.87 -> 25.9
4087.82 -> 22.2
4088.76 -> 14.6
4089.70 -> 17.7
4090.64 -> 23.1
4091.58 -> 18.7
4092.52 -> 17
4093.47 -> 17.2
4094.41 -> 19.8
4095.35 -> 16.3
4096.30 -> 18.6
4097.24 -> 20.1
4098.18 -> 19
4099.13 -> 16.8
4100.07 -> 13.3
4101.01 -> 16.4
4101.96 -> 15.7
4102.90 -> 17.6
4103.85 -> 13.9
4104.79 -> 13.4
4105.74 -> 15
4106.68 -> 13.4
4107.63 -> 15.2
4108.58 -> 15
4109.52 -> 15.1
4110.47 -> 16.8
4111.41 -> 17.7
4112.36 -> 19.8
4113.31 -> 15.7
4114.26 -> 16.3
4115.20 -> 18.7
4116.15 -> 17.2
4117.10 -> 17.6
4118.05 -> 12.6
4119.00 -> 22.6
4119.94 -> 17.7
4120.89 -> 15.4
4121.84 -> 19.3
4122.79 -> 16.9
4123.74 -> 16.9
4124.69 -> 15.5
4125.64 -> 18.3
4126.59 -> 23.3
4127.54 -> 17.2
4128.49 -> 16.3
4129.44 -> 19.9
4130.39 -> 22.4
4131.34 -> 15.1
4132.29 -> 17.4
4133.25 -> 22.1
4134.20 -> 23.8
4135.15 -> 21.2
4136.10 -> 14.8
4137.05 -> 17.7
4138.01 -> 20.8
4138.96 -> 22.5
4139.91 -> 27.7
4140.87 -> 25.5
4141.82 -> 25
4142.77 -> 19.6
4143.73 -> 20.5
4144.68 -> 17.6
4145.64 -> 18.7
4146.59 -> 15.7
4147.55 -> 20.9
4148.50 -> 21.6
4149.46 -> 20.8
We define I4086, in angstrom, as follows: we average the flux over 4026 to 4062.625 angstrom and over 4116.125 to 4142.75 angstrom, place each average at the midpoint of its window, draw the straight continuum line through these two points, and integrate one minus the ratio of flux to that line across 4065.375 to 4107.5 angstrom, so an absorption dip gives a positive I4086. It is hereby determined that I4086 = 1.6 angstrom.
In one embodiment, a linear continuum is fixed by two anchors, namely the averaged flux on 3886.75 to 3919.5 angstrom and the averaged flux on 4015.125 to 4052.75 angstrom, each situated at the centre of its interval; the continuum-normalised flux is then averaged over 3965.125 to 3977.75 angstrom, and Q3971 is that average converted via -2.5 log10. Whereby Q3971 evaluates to 0.104 mag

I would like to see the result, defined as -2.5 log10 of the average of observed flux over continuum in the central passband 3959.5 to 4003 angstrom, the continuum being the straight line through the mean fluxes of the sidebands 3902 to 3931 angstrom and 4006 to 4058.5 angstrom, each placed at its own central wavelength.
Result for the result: 0.125 mag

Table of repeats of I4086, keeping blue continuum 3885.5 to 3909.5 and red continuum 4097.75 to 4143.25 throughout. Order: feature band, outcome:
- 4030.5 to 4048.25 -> -4.1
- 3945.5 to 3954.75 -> -1.7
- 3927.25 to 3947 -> 0.7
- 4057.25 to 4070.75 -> -2.1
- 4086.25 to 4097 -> -0.8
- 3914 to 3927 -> -2.1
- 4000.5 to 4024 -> -3.5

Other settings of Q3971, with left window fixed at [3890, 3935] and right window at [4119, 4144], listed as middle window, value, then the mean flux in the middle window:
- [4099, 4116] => 0.225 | 15.9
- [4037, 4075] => -0.117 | 21.2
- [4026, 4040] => -0.149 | 21.6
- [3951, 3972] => -0.056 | 19.1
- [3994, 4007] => 0.036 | 17.9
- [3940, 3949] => -0.055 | 18.9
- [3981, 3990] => -0.054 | 19.3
